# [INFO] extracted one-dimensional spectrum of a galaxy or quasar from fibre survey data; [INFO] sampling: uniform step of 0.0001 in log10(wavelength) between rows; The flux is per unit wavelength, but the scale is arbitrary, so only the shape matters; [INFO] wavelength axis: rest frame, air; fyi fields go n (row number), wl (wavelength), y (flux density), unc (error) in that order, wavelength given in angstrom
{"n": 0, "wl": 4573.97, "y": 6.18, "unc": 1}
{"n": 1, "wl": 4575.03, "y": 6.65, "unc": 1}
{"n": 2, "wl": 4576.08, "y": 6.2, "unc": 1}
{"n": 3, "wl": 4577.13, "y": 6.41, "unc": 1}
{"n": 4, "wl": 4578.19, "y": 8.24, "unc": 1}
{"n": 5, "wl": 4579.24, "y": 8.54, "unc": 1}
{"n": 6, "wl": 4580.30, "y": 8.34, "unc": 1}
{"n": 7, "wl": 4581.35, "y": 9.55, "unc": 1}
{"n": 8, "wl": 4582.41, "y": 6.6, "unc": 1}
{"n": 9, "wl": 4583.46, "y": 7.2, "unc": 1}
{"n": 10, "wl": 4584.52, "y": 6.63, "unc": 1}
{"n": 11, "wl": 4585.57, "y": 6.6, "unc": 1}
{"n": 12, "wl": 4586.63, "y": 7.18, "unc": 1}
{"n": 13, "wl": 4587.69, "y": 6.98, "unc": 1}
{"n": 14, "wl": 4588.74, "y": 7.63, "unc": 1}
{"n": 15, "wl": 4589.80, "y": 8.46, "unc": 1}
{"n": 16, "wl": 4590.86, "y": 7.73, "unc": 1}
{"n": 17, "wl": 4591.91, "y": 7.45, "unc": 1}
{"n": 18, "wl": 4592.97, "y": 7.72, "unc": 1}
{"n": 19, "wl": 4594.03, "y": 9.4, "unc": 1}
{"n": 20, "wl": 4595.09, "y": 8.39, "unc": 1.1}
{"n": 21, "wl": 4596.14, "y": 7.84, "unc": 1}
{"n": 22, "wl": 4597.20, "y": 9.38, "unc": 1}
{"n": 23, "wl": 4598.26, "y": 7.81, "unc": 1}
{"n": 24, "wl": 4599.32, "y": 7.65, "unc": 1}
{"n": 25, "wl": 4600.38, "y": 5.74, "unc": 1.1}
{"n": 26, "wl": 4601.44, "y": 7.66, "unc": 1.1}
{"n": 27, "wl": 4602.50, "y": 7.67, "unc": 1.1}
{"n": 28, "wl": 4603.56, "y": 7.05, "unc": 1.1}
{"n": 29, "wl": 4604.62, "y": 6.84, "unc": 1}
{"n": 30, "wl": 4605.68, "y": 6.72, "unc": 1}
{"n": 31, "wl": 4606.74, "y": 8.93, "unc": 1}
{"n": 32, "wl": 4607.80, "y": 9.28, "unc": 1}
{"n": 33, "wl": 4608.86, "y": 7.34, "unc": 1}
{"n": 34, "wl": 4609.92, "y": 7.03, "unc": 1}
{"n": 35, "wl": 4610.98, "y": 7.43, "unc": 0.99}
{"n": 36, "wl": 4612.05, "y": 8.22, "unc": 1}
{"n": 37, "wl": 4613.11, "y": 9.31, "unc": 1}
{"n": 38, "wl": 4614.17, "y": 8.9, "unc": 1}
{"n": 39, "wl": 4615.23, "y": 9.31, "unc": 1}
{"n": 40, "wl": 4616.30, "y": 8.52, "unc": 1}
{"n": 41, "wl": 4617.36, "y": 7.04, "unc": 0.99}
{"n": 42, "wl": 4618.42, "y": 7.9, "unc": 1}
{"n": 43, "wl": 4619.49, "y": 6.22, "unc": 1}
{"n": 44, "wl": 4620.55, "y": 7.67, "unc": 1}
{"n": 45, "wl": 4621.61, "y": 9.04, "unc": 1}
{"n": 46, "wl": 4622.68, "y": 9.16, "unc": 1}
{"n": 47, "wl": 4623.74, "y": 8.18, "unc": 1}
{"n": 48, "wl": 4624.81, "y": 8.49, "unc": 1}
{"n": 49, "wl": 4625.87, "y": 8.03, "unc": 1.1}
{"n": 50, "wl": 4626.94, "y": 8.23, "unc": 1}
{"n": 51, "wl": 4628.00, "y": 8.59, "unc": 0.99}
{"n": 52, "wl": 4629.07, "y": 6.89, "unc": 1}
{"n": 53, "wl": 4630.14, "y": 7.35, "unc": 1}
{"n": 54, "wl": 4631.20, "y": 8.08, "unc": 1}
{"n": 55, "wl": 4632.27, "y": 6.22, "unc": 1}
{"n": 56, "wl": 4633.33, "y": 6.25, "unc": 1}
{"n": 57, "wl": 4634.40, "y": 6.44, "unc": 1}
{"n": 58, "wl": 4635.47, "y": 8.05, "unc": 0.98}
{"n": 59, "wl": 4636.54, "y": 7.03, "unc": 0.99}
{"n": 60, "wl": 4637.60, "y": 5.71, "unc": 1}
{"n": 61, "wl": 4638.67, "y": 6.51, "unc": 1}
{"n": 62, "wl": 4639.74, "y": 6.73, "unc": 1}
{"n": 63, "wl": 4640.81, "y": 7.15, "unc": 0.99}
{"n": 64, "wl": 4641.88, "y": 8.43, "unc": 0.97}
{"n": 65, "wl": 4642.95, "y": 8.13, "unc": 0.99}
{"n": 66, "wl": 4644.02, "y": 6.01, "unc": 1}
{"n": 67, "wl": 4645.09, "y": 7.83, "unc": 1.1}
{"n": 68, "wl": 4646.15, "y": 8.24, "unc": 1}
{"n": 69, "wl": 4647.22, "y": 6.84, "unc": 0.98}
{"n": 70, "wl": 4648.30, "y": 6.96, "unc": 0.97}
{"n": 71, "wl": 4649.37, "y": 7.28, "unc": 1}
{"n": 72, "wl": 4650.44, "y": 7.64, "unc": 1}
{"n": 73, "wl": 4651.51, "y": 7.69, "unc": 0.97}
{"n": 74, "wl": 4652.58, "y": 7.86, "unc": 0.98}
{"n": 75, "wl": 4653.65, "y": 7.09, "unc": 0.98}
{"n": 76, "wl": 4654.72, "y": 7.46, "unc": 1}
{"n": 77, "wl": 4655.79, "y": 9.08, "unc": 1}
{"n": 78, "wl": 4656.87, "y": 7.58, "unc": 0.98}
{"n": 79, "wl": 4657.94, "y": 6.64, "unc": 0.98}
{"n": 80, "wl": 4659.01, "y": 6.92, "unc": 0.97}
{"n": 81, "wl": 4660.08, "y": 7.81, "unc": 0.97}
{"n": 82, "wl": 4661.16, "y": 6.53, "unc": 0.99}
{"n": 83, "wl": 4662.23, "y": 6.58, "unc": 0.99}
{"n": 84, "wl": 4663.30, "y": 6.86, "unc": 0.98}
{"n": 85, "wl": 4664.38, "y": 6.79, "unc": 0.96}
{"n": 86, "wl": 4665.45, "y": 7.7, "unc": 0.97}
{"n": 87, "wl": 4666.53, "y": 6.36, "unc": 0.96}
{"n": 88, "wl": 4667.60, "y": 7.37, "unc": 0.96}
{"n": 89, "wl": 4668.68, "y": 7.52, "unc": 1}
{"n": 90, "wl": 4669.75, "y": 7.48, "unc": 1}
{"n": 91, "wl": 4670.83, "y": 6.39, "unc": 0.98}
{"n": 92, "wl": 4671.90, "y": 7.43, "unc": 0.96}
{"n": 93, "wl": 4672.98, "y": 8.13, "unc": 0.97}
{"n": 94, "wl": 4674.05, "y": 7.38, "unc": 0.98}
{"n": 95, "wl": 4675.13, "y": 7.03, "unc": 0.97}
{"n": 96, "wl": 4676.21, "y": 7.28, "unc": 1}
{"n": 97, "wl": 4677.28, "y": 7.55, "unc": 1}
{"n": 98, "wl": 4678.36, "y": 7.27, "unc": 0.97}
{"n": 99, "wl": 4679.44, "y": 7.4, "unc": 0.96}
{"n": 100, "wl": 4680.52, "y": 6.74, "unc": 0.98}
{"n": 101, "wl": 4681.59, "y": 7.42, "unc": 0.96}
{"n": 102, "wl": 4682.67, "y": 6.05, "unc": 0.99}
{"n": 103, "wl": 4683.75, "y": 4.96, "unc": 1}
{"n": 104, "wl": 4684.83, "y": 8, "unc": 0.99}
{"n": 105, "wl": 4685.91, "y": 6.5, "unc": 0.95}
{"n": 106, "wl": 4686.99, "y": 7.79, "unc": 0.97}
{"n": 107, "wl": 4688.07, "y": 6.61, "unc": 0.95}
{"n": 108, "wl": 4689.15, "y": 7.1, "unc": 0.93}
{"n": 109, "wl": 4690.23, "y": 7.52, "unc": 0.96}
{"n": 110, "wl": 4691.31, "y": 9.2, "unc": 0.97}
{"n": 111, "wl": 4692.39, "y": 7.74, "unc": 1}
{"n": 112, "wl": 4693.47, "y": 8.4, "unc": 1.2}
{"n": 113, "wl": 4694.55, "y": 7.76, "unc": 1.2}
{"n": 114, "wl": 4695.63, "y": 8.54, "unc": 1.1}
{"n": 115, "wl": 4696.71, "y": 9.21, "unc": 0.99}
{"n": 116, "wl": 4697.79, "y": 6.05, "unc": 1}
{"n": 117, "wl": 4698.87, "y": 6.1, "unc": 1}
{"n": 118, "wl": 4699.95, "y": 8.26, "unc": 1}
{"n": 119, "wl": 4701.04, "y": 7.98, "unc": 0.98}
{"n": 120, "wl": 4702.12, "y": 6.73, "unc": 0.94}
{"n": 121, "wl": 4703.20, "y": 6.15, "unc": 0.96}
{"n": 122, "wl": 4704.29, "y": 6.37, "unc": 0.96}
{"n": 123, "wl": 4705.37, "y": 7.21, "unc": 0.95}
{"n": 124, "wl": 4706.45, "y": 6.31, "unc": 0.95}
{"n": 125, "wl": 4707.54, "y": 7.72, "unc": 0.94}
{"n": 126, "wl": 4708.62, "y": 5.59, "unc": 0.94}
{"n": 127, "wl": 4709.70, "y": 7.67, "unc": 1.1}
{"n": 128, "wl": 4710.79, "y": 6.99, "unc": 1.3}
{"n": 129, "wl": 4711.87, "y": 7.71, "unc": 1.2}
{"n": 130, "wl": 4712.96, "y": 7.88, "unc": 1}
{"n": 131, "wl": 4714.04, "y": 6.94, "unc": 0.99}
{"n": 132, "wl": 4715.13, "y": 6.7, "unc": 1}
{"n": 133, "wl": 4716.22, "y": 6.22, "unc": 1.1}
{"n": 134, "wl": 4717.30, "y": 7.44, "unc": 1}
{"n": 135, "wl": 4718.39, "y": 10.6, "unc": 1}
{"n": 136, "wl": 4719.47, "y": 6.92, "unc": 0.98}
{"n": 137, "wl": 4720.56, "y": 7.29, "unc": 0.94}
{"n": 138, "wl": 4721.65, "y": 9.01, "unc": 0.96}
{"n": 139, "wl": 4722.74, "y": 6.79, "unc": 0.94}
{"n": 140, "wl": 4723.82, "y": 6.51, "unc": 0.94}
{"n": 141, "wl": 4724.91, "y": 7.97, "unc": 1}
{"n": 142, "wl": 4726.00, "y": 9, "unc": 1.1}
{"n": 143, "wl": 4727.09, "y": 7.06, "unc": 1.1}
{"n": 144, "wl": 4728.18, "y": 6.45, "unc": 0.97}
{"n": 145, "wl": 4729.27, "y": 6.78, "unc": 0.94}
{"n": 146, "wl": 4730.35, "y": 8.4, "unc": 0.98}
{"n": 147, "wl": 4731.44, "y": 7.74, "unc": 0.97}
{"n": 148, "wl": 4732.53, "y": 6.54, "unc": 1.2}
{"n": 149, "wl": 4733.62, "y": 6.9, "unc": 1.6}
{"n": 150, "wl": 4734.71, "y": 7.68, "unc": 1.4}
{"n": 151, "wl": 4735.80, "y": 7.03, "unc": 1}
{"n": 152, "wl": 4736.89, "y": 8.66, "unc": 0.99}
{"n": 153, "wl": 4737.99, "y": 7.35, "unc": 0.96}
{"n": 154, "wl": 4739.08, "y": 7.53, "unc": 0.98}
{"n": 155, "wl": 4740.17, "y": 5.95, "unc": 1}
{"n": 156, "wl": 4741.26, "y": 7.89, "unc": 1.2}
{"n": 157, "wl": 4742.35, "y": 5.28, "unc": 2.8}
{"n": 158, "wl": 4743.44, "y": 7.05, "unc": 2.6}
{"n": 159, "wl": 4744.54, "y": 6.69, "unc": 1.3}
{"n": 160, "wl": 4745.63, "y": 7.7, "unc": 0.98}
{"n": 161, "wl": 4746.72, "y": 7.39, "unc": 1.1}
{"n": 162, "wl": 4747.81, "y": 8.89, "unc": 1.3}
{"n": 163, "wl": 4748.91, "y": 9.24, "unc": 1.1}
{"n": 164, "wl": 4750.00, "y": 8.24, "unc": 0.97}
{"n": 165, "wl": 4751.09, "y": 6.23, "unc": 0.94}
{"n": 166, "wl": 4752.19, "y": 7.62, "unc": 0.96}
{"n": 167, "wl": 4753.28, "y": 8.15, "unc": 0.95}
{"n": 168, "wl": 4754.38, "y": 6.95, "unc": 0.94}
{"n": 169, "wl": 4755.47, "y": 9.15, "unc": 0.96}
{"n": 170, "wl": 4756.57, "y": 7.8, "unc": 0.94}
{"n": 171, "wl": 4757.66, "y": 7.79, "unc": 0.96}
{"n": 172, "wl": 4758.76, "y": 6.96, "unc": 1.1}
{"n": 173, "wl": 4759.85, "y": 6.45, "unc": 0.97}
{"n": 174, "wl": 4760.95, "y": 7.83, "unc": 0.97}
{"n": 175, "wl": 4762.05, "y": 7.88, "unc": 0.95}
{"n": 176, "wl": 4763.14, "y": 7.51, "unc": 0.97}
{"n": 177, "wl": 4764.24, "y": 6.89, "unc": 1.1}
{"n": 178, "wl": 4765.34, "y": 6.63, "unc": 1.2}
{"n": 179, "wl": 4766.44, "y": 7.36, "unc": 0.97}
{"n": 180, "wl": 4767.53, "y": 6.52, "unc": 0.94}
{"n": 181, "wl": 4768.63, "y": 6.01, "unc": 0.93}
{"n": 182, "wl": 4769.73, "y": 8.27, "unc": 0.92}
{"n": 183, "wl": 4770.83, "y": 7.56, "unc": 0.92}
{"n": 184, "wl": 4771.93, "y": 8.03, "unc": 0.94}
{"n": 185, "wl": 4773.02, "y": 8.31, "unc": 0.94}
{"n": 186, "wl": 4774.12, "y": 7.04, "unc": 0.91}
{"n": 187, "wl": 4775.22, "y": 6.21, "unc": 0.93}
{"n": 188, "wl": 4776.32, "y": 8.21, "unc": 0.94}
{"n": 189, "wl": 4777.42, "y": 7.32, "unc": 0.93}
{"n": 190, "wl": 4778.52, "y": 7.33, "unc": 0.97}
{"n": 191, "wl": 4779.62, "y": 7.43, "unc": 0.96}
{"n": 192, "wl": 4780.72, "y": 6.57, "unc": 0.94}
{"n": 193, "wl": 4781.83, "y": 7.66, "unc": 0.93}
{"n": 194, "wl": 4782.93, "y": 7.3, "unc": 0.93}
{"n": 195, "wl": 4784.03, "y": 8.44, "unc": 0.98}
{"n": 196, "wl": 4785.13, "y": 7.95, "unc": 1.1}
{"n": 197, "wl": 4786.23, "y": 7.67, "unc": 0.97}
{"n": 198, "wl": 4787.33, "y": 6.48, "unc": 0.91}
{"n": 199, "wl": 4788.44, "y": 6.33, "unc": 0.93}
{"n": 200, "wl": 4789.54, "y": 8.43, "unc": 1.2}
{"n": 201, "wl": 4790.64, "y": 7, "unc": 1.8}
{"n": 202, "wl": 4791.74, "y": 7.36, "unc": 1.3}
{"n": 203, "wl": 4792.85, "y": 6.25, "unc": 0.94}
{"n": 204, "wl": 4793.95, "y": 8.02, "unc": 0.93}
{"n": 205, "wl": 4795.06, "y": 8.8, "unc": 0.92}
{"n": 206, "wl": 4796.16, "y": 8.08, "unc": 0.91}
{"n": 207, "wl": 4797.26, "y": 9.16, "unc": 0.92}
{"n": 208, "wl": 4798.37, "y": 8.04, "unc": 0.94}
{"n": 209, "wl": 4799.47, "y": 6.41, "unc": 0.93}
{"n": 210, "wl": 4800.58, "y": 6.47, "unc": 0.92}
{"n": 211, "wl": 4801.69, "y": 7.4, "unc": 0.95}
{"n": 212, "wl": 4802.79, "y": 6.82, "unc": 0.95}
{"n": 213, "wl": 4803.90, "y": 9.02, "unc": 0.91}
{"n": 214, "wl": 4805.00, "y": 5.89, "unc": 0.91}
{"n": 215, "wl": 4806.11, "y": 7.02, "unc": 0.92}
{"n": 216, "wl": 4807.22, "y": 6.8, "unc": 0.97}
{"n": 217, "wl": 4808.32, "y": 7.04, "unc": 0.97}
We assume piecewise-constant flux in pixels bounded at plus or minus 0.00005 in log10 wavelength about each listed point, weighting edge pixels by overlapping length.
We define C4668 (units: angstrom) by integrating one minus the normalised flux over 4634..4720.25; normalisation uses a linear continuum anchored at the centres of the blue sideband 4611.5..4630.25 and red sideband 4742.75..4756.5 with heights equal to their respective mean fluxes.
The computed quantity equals 7.8 angstrom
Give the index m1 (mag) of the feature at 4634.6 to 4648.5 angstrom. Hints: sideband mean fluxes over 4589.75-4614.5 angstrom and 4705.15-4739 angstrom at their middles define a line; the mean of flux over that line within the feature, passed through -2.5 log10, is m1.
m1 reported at 0.08 mag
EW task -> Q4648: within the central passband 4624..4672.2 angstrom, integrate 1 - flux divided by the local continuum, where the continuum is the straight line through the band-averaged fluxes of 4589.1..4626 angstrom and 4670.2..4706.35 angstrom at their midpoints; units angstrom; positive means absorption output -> 2.07 angstrom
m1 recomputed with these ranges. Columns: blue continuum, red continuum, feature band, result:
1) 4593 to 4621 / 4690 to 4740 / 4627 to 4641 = 0.11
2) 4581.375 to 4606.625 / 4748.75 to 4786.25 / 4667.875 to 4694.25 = 0.03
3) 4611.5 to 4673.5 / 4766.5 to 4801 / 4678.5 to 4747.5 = 0.03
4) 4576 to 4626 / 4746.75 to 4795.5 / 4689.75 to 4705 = 0.01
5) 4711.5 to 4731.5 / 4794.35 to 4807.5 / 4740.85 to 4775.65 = 0.01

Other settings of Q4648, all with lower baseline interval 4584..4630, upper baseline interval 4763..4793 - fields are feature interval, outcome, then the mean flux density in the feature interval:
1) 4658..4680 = 1.38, 7.18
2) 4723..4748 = 0.48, 7.3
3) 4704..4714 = 0.62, 7.07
